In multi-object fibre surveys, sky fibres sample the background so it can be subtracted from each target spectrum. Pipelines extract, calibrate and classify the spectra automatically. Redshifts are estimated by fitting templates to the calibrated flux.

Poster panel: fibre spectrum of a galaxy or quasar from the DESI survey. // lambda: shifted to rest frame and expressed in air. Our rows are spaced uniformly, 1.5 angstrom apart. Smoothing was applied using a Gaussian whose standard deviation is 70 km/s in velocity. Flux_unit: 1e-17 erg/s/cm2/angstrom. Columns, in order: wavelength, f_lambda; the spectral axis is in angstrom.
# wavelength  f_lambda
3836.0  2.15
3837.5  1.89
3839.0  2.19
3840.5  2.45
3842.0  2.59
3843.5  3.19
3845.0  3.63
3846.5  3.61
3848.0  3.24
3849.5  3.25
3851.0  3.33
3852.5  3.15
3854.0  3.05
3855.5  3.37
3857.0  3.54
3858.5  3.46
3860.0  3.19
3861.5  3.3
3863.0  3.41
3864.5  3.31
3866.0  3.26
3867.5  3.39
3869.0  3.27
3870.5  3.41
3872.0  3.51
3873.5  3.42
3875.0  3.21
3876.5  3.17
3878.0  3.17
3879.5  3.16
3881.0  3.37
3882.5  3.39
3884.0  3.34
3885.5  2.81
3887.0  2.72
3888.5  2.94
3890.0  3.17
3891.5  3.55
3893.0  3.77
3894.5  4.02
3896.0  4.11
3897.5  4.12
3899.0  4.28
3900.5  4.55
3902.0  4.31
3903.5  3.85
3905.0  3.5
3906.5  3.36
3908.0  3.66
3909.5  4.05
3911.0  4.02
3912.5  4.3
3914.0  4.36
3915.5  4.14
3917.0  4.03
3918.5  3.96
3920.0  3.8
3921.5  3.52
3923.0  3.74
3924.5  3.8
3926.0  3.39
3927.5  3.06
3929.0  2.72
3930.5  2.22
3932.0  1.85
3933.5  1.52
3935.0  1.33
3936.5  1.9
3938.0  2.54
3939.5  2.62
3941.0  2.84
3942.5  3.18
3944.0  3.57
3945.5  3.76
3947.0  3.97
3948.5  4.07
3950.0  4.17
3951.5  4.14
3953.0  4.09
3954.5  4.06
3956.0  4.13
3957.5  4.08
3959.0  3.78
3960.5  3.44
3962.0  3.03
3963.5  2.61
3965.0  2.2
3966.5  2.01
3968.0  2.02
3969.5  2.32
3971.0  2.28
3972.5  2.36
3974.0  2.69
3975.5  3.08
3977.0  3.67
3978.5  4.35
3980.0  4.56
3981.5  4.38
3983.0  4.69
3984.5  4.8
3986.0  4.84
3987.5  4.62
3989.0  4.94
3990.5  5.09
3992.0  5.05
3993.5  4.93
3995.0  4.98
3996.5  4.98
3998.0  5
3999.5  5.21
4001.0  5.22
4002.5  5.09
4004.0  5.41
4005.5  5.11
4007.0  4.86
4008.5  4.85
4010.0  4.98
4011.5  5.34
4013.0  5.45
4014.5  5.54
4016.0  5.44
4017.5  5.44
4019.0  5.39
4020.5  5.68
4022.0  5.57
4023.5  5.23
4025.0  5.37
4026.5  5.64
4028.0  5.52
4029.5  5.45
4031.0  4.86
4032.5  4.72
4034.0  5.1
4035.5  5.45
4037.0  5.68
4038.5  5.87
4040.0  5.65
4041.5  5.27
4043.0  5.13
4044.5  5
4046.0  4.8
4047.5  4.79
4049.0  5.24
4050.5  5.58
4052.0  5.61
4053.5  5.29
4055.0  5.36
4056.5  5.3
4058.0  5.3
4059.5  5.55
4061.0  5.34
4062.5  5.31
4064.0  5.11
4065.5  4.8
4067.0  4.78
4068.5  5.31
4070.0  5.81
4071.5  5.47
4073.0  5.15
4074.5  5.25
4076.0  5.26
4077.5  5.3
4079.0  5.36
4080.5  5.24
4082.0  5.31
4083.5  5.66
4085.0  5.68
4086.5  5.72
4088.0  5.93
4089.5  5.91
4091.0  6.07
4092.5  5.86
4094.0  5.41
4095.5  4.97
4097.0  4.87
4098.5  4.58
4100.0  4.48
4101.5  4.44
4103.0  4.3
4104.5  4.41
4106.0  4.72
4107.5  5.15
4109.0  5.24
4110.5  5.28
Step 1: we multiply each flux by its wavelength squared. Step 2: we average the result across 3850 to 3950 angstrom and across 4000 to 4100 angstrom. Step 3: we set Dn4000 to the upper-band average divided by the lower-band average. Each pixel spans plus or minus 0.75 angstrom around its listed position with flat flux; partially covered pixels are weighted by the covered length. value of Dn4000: 1.7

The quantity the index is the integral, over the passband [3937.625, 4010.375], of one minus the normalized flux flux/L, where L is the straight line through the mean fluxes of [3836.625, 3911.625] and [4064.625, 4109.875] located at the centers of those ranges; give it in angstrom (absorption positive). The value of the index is 4.9 angstrom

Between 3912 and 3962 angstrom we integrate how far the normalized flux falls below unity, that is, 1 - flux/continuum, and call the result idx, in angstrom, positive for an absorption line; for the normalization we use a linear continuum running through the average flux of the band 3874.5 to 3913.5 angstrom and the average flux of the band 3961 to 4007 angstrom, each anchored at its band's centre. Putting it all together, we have 5.8 angstrom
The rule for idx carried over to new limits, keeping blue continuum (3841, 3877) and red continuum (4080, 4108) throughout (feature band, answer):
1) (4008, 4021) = -2.3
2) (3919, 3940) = 6.1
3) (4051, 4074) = -1.7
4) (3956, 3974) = 5.9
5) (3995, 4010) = -2.1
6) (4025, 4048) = -2.6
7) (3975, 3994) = -1.0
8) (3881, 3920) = -1.4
